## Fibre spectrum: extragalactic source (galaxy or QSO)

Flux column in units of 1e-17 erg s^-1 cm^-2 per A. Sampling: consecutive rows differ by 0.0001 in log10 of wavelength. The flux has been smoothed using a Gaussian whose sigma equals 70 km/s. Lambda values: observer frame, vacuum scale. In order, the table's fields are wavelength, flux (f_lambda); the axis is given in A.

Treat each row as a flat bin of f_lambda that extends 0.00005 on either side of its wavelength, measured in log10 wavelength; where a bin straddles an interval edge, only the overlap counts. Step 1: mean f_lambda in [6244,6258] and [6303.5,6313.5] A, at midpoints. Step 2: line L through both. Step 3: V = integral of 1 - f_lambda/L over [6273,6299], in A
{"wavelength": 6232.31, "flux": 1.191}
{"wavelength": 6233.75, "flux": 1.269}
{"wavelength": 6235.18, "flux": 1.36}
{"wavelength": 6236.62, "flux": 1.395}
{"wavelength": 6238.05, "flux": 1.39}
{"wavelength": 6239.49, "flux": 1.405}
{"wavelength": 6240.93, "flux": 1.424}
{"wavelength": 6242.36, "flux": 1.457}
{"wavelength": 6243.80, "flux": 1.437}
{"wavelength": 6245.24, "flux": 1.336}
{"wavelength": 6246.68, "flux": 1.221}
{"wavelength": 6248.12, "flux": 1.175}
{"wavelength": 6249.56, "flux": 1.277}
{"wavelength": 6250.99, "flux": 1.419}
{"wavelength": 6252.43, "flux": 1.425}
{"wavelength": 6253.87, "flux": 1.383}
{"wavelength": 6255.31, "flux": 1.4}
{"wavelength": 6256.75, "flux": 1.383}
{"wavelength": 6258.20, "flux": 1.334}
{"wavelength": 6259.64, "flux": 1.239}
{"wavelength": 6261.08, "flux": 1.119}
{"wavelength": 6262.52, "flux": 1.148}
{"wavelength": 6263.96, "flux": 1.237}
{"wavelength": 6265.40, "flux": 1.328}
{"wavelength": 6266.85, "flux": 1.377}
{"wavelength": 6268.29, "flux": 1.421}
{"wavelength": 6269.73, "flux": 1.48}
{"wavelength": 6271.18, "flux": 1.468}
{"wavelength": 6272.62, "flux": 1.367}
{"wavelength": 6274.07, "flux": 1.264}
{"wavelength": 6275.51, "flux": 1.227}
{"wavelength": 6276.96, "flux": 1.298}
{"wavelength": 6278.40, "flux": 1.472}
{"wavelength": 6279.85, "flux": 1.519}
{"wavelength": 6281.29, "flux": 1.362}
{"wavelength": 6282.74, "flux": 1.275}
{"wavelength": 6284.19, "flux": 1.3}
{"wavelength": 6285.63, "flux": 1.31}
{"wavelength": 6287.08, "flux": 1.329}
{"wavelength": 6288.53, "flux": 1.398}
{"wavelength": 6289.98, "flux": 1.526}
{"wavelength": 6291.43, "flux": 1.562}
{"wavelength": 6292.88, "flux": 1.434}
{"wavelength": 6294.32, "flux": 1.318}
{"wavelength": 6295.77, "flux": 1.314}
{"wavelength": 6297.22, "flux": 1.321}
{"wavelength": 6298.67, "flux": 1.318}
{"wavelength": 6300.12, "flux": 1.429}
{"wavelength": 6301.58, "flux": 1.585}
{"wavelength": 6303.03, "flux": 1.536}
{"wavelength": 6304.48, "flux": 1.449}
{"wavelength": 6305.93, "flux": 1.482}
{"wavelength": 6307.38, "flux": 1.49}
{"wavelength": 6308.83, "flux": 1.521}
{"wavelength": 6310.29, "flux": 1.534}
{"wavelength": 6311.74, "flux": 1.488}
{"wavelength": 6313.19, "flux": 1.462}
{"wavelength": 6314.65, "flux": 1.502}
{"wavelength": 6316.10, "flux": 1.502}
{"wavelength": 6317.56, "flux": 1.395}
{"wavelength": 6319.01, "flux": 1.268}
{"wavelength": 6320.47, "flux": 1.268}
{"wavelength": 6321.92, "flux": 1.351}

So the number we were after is 1.2 A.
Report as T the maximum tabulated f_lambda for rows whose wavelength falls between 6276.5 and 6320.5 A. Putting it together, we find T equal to 1.585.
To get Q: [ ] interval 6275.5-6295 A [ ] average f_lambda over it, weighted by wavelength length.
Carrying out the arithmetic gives 1.39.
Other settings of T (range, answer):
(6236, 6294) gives 1.562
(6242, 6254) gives 1.457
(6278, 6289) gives 1.519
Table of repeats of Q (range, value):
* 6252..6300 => 1.35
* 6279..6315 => 1.43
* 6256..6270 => 1.3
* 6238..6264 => 1.33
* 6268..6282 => 1.39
